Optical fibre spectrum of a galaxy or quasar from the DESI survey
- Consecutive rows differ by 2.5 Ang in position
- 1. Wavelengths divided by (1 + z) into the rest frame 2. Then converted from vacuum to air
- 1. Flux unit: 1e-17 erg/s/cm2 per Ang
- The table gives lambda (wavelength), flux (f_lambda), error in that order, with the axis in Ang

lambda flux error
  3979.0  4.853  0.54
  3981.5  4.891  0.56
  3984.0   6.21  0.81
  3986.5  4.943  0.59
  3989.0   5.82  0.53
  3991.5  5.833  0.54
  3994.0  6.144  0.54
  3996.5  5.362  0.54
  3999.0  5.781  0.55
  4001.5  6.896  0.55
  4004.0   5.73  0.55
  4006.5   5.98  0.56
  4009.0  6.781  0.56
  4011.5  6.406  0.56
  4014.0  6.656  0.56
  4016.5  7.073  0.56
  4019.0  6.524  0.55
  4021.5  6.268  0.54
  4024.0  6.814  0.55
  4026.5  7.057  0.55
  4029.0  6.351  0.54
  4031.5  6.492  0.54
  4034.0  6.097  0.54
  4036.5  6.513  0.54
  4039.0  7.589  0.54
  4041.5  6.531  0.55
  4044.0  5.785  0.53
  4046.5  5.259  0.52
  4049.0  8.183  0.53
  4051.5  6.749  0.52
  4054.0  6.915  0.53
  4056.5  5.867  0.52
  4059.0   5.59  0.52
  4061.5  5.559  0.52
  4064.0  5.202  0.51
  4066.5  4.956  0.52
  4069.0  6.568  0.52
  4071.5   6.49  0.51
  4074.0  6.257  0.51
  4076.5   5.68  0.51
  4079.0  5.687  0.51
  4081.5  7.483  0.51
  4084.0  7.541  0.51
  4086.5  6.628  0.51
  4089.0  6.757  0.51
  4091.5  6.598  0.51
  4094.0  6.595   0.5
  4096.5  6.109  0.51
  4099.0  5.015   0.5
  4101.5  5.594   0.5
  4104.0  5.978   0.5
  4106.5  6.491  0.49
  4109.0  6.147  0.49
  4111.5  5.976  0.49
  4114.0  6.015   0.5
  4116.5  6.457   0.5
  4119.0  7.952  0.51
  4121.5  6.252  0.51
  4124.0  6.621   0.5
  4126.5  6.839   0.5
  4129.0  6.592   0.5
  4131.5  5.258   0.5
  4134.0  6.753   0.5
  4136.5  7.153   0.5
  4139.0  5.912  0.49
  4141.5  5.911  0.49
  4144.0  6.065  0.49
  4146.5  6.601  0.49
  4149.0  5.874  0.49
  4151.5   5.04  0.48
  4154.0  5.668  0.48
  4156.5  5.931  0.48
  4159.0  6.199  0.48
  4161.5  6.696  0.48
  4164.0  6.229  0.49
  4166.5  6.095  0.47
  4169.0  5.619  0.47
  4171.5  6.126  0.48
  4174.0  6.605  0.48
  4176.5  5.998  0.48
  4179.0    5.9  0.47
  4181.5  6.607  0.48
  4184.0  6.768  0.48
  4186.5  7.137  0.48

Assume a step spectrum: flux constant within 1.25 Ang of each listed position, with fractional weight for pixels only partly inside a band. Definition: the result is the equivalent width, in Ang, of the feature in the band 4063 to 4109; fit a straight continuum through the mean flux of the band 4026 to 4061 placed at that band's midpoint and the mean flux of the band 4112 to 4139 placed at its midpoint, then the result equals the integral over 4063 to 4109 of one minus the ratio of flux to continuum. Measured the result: 2.12 Ang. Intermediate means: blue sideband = 6.47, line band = 6.21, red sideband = 6.54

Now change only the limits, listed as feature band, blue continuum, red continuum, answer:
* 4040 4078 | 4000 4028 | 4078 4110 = 2.0 Ang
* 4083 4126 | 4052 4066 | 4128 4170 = -3.1 Ang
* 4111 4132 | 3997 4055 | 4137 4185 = -0.9 Ang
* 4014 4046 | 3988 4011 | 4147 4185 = -2.7 Ang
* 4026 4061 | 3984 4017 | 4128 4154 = -2.2 Ang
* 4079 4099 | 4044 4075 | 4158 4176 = -1.6 Ang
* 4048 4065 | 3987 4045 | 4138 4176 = -0.1 Ang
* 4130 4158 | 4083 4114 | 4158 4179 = 0.8 Ang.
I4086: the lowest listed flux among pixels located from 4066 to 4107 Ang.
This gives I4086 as 4.956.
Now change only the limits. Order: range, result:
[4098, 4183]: 5.015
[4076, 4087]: 5.68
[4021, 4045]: 5.785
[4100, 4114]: 5.594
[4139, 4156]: 5.04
